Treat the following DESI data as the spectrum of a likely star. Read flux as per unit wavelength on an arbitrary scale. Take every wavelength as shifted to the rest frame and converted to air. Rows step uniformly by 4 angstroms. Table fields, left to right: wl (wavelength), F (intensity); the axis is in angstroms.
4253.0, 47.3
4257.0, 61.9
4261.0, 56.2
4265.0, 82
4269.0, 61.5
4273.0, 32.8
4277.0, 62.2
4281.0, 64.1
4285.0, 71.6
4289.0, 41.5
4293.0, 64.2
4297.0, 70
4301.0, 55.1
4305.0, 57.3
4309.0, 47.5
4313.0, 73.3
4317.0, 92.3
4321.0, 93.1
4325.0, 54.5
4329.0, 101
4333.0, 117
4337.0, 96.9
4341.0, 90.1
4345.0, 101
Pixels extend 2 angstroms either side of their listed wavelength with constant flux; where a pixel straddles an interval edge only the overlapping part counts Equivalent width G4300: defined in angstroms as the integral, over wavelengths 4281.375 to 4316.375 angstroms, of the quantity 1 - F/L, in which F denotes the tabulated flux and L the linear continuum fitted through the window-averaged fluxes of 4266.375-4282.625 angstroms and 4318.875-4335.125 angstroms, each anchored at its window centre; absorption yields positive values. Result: 5.1 angstroms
